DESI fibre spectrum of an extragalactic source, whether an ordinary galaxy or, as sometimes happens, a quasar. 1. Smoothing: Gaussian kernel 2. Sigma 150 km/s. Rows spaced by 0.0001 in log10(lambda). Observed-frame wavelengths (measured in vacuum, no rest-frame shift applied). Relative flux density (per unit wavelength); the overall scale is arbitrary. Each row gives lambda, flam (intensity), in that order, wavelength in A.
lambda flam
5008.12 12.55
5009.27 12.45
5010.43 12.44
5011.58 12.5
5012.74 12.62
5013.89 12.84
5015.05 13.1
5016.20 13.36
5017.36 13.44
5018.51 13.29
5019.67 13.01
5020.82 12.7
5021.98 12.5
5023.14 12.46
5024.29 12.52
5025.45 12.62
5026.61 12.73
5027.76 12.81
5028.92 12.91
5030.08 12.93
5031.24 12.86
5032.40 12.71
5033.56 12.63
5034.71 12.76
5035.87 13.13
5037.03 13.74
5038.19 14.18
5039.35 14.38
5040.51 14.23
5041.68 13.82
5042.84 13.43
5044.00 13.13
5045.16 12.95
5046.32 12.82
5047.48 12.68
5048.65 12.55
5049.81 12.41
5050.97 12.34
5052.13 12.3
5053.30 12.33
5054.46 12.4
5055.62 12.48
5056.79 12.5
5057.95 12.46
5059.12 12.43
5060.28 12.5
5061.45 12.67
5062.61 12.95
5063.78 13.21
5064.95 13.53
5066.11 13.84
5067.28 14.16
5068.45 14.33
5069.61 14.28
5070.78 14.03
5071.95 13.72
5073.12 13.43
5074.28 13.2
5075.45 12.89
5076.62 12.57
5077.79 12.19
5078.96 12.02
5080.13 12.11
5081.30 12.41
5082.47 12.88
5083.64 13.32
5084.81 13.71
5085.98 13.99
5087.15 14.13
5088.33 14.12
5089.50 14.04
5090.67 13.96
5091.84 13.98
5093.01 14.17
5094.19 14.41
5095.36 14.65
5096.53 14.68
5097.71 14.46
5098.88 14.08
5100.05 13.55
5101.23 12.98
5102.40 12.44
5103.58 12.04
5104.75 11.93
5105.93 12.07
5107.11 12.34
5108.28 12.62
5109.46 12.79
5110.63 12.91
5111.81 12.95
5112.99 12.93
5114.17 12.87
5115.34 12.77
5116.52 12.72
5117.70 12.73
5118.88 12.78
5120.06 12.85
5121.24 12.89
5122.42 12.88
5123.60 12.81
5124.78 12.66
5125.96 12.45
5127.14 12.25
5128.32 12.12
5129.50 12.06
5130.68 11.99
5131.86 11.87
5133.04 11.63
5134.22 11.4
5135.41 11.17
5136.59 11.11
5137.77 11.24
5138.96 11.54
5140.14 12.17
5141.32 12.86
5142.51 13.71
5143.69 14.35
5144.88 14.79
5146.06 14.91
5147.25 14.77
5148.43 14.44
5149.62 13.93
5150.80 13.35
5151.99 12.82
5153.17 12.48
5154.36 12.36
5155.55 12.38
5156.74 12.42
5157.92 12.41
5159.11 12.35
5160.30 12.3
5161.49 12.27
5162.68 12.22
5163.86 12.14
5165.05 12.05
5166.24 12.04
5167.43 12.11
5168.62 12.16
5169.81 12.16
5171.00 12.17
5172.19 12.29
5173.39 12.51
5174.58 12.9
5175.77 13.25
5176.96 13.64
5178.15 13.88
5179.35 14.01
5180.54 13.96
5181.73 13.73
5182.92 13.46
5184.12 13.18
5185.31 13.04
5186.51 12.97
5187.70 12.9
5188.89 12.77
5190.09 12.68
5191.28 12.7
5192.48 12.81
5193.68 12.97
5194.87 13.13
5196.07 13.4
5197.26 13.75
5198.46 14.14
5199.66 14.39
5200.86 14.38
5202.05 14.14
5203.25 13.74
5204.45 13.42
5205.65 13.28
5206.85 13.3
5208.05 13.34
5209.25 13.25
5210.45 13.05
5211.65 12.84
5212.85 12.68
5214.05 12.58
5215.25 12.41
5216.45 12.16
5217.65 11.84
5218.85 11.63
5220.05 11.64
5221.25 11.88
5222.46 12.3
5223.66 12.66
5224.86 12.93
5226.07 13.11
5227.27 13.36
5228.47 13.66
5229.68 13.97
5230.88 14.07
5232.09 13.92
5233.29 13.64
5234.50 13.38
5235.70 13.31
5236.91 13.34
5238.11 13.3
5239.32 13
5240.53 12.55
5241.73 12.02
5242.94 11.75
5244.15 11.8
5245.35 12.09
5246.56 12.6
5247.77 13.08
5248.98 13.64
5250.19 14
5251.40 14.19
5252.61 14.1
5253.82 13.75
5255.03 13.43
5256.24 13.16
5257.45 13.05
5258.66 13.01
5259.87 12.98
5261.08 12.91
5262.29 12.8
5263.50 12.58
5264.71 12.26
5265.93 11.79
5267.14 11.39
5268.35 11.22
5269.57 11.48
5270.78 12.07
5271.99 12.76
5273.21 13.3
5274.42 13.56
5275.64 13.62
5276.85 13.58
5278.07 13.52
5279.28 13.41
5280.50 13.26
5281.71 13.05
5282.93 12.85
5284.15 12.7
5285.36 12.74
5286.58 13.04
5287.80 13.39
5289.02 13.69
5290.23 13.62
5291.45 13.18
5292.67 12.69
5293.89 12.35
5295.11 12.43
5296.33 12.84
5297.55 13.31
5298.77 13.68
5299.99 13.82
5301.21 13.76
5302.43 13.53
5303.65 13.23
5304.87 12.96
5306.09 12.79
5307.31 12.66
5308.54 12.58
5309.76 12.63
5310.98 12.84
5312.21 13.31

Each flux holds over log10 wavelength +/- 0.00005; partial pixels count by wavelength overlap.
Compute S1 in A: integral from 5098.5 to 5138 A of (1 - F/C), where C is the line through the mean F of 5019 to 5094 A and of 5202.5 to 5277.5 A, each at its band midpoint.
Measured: 1.83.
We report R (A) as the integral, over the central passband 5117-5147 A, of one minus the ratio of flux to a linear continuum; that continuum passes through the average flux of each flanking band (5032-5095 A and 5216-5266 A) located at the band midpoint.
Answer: 1.3 A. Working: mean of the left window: 13.2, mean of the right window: 12.9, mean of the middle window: 12.6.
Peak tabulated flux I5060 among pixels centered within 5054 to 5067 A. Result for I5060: 13.84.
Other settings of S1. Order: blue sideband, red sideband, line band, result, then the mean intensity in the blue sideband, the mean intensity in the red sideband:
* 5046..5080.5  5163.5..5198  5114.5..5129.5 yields 0.33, 12.9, 12.9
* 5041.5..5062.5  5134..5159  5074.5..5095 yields -0.98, 12.7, 12.9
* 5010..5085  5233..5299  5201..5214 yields -0.36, 13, 12.9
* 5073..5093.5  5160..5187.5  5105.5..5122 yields 0.48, 13.3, 12.8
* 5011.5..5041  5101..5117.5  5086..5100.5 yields -1.72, 13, 12.6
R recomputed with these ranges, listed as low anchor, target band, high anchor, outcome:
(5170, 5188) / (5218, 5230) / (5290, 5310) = 0.4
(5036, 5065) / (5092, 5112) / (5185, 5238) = -0.4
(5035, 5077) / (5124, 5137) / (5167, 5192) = 1.1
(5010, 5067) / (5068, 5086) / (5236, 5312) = -0.3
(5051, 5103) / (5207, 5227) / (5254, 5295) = 0.7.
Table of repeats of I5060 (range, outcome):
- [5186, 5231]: 14.39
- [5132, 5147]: 14.91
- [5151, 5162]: 12.82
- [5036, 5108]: 14.68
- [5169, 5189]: 14.01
